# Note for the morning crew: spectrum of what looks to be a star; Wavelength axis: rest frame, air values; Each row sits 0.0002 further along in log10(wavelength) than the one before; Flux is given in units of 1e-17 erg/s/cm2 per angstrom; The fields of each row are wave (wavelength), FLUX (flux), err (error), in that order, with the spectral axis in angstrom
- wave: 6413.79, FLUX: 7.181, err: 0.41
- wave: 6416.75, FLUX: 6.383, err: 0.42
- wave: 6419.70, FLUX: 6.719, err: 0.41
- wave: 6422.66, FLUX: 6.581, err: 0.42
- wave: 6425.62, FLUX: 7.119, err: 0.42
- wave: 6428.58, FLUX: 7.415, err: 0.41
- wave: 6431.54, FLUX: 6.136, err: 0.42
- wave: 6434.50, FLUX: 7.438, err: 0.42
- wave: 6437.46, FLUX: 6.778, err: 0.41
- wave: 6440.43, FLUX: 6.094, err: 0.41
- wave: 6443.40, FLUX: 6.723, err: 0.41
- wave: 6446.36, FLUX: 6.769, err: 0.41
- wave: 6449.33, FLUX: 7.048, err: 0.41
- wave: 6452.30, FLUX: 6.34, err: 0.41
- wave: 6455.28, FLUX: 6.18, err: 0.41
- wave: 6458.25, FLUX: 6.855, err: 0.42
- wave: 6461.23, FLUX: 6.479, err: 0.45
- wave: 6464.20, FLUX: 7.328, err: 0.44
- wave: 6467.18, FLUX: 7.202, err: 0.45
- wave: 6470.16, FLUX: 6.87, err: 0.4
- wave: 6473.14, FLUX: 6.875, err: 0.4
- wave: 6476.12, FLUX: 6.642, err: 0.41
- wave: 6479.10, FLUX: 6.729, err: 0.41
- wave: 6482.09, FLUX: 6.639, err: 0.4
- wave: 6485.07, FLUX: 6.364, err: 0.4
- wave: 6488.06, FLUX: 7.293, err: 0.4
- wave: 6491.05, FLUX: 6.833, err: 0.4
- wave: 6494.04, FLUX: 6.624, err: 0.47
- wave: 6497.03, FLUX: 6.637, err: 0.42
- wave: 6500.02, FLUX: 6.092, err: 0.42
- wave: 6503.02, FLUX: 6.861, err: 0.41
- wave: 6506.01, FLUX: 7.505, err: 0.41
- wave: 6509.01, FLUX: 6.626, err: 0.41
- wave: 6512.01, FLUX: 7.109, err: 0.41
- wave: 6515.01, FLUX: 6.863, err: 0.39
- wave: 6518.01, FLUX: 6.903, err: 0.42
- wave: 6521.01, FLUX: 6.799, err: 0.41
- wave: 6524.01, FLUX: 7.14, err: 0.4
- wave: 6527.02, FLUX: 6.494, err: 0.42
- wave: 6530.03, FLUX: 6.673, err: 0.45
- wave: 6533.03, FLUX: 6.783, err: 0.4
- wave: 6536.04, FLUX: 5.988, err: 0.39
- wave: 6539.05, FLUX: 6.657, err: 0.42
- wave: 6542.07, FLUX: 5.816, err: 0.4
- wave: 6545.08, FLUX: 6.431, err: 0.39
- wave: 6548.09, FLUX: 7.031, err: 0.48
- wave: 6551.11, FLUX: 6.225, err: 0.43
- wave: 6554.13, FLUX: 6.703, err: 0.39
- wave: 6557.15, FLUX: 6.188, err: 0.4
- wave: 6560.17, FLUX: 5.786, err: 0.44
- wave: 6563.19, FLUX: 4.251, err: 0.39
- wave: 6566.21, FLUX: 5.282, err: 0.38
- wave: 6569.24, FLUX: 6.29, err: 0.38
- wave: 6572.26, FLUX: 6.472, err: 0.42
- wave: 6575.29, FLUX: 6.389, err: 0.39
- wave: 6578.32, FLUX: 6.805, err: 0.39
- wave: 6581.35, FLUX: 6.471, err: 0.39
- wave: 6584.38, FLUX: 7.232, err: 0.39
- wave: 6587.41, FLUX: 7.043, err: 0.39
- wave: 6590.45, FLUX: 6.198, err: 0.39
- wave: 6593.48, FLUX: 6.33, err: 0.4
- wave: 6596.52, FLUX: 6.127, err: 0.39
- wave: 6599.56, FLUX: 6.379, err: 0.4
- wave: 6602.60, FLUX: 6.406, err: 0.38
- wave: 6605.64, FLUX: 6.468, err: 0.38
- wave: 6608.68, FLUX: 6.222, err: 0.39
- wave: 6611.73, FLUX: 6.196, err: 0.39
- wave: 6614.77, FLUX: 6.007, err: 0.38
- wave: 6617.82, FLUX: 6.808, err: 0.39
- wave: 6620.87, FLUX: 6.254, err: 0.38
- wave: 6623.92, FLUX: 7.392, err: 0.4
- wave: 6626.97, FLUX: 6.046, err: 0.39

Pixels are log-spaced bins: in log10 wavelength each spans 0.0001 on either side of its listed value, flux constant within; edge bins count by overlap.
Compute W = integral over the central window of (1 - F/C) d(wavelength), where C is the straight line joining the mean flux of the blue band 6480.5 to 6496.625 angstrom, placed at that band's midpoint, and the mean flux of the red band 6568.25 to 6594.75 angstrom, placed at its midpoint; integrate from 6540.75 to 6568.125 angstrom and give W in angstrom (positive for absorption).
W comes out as 2.7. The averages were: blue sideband 6.74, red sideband 6.59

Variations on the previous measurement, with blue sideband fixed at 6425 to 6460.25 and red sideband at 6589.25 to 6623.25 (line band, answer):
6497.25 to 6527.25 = -1.3 angstrom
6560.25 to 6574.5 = 1.8 angstrom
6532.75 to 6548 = 0.3 angstrom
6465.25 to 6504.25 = -0.7 angstrom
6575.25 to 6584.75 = -0.5 angstrom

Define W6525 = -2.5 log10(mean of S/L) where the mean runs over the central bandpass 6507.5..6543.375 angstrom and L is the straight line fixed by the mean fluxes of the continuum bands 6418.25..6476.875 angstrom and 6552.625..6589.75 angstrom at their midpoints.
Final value -0.04 mag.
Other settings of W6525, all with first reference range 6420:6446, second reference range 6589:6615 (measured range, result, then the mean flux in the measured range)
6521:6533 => -0.045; 6.78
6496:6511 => -0.031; 6.76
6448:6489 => -0.015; 6.77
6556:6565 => 0.189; 5.38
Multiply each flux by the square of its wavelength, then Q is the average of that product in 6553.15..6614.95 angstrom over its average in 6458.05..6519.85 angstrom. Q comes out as 0.94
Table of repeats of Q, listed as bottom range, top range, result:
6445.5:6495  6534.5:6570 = 0.92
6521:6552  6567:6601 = 1.01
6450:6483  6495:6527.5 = 1.03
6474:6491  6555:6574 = 0.87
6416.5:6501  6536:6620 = 0.97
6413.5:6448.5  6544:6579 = 0.94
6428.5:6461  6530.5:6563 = 0.97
